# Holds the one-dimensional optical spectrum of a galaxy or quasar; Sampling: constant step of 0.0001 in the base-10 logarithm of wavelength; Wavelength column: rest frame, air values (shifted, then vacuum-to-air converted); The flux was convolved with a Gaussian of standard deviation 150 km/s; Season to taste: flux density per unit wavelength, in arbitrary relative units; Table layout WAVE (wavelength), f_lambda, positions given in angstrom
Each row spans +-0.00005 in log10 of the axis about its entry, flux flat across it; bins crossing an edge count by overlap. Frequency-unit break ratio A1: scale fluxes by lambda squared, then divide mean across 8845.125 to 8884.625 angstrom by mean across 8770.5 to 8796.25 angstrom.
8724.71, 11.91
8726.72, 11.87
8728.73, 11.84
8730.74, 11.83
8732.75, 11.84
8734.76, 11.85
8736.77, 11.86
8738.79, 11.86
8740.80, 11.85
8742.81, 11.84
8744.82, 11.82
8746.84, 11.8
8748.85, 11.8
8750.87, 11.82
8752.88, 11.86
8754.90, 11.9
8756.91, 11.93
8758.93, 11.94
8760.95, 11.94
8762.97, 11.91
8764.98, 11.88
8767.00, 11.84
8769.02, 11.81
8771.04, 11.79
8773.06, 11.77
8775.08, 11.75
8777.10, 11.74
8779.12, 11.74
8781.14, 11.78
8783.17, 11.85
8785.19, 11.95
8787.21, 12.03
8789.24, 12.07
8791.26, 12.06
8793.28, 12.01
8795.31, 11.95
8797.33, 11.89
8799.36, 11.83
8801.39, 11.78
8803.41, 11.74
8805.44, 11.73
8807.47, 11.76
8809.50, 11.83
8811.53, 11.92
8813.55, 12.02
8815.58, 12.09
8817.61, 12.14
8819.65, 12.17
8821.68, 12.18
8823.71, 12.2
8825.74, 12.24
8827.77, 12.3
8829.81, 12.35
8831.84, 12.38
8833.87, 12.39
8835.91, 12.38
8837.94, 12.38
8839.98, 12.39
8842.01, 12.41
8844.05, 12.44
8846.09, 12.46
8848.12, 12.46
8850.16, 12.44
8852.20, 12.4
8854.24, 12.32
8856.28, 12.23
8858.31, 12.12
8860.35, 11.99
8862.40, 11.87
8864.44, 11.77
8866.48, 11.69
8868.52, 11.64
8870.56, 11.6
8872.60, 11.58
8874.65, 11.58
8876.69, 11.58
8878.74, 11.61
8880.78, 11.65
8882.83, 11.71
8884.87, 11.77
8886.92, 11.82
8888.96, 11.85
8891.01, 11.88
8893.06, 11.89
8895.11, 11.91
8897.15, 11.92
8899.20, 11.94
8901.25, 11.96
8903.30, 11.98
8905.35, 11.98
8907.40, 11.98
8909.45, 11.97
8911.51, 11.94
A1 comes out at 1.02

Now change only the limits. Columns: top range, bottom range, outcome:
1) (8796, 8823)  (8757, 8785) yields 1.02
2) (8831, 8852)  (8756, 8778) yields 1.07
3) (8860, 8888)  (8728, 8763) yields 1.02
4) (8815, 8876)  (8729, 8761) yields 1.05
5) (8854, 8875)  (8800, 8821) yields 1.01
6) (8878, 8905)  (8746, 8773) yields 1.03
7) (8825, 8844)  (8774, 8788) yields 1.06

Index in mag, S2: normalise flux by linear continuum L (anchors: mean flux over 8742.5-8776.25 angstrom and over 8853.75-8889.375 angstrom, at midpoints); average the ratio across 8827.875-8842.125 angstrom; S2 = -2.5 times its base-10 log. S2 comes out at -0.05 mag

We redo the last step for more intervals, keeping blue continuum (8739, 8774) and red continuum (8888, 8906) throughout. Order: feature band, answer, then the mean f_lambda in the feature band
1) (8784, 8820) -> -0.006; 11.9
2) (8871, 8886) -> 0.026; 11.6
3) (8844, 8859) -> -0.042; 12.4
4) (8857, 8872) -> 0.008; 11.8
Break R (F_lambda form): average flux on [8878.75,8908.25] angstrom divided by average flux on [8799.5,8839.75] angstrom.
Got 0.98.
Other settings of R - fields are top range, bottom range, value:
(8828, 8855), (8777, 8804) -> 1.04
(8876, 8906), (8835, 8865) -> 0.96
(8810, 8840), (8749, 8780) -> 1.03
